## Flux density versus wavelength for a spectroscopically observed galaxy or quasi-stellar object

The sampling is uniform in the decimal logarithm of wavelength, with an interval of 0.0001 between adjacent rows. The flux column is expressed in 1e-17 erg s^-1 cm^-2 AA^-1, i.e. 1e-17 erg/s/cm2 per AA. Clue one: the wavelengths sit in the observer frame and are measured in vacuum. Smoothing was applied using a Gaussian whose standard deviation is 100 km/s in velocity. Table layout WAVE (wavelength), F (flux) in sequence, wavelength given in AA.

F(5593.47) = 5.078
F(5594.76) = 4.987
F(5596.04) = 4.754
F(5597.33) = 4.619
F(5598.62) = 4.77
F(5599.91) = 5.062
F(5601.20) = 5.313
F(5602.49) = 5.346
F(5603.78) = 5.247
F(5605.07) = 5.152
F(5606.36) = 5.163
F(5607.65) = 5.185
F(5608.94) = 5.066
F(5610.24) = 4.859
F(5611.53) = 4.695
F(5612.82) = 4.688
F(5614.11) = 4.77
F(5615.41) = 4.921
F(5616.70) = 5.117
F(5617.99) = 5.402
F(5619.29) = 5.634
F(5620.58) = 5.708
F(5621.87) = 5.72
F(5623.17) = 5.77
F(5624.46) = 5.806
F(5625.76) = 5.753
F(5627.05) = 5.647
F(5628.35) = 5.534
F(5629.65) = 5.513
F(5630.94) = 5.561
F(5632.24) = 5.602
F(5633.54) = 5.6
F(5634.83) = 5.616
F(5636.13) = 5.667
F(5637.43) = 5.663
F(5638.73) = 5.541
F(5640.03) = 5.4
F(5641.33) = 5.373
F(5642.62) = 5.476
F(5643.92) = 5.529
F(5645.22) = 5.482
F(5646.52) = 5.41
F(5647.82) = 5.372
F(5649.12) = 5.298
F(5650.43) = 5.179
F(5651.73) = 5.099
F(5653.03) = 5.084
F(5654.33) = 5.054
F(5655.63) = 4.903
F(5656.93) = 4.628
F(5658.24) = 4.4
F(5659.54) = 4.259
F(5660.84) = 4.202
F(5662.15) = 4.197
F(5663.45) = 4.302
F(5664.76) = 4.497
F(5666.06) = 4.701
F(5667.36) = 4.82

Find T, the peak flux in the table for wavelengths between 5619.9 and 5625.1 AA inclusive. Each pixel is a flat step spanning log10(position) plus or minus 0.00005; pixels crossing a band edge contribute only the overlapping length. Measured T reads 5.806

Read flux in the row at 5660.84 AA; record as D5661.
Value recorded 4.202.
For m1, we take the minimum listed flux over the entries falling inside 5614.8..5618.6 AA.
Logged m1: 4.921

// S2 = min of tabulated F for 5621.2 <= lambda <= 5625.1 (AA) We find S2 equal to 5.72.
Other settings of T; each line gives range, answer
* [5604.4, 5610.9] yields 5.185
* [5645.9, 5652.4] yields 5.41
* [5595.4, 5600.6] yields 5.062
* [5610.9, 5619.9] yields 5.634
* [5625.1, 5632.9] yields 5.753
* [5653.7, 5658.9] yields 5.054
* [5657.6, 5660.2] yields 4.4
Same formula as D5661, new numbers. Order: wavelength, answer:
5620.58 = 5.708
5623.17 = 5.77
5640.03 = 5.4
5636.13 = 5.667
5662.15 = 4.197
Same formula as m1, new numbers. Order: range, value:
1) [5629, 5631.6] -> 5.513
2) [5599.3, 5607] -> 5.062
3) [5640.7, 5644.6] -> 5.373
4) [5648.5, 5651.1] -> 5.179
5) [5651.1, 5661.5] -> 4.202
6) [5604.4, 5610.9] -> 4.859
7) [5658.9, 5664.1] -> 4.197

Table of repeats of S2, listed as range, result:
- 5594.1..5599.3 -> 4.619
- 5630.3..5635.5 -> 5.561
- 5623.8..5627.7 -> 5.647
